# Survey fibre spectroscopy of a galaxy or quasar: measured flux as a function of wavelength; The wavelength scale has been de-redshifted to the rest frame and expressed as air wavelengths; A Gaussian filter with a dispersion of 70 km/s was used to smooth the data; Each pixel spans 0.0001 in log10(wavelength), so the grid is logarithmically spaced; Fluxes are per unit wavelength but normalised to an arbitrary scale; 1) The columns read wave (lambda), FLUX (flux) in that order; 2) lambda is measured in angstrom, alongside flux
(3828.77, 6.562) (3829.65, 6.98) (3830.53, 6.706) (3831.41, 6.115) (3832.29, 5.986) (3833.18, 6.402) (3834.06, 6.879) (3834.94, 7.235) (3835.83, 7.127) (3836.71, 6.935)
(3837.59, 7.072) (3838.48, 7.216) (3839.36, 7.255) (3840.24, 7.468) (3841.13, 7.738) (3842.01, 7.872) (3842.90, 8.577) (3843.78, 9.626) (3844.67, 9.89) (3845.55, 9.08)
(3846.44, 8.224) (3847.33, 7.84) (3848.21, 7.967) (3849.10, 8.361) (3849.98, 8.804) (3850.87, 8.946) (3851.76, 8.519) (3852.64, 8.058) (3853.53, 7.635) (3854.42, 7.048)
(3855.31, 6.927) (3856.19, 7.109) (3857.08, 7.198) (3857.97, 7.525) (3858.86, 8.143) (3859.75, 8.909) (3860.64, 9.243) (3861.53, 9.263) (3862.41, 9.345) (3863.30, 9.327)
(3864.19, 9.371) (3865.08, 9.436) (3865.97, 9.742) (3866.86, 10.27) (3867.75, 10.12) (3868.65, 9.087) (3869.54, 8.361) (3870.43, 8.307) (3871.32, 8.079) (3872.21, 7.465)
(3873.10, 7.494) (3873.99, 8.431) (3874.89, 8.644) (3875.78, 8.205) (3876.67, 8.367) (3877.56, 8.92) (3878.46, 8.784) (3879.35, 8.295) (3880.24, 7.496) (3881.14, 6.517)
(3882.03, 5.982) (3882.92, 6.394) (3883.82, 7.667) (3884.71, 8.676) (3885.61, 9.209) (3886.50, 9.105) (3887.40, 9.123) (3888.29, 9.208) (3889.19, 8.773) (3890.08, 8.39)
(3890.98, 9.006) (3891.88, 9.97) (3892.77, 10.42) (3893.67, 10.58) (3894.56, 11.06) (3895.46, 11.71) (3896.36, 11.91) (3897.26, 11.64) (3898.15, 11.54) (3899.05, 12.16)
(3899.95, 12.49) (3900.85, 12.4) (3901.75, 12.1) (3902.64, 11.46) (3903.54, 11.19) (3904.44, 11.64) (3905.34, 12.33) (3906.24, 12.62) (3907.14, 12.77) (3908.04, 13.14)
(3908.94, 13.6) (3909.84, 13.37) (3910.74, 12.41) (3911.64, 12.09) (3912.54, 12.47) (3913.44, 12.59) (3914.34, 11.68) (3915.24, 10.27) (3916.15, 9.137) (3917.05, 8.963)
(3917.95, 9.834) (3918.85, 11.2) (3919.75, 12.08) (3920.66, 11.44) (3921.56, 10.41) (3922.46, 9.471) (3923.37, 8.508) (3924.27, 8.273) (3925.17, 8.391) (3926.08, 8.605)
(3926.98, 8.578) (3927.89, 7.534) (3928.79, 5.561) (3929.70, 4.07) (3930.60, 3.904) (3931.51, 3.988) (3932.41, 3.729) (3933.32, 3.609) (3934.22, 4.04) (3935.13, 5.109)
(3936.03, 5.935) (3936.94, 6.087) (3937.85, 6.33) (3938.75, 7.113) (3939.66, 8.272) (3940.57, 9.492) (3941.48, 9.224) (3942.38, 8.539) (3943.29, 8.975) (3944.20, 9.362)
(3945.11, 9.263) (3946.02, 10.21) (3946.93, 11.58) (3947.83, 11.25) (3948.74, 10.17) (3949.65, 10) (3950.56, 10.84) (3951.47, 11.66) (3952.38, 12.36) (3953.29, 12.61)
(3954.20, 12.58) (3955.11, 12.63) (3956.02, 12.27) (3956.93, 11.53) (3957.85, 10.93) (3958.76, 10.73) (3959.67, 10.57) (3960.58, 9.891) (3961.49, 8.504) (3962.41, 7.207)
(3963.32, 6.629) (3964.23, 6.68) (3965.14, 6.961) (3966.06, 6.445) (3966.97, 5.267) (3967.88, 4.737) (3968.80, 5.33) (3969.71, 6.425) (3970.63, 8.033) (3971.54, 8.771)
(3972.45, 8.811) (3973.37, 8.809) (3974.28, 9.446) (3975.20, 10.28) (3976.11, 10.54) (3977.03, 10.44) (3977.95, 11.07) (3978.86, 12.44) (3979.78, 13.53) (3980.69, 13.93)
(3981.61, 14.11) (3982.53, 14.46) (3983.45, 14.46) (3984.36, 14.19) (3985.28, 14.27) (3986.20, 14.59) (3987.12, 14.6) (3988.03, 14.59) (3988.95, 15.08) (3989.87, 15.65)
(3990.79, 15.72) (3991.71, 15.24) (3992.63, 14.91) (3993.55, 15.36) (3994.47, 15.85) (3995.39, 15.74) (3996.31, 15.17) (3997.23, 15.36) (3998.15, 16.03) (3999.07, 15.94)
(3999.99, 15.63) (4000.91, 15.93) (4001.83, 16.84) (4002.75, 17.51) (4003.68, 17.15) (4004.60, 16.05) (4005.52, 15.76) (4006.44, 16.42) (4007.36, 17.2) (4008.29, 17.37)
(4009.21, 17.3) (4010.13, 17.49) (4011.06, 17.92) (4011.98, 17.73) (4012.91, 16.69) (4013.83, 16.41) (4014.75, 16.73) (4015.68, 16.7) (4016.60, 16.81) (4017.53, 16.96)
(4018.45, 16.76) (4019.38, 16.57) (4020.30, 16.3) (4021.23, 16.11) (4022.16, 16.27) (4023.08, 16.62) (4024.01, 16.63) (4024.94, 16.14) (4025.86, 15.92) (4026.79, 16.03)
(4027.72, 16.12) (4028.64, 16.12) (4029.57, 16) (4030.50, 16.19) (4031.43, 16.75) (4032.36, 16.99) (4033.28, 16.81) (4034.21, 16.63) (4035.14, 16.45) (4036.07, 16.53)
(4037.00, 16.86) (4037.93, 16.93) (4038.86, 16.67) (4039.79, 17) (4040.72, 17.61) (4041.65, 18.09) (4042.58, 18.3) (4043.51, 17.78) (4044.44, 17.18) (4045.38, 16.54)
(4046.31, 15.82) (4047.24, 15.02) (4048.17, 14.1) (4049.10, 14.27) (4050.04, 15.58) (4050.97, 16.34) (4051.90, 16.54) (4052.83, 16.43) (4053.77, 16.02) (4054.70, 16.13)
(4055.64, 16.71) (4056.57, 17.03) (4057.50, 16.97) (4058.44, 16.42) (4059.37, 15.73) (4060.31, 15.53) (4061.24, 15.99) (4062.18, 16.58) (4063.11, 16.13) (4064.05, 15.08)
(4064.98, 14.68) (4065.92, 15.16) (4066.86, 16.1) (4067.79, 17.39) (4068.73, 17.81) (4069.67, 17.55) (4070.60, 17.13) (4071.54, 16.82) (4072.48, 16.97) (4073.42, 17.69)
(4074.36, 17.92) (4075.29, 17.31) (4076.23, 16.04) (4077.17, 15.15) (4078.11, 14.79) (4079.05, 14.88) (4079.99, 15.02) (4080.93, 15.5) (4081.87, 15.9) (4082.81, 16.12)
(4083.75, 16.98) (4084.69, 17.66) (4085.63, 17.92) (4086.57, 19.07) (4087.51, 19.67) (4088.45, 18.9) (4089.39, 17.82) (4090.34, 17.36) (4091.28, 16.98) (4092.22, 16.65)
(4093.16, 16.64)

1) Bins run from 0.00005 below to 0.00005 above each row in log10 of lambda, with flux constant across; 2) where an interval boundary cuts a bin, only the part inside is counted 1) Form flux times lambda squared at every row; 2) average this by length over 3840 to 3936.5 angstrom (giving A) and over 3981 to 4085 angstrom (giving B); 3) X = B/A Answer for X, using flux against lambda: 1.92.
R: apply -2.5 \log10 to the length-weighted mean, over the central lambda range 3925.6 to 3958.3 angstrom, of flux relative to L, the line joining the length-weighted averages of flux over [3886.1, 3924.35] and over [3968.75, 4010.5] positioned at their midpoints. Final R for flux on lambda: 0.40 mag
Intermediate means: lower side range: 11.1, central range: 8.56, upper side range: 14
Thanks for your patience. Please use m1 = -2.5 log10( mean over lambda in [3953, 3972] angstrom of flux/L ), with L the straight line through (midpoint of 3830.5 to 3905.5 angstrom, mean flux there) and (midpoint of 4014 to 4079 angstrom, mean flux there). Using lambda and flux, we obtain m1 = 0.410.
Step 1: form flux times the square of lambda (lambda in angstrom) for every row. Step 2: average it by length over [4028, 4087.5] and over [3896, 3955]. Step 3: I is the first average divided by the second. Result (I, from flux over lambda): 1.8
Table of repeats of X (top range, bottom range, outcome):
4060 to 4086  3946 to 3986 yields 1.67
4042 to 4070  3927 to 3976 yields 2.05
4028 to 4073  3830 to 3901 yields 2.10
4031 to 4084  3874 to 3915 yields 1.71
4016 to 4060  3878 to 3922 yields 1.67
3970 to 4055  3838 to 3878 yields 1.98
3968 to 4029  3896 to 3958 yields 1.54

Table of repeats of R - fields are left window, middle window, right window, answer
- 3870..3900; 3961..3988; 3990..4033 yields 0.38 mag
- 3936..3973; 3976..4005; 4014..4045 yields -0.16 mag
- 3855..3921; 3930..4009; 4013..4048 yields 0.24 mag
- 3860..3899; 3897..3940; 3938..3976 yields -0.04 mag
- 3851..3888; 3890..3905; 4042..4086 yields -0.18 mag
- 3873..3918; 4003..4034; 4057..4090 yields -0.14 mag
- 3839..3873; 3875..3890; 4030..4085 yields 0.16 mag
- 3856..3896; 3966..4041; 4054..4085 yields -0.07 mag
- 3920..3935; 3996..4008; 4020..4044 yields -0.17 mag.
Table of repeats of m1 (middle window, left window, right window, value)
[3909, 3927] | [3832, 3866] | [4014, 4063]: 0.05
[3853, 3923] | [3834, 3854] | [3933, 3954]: -0.17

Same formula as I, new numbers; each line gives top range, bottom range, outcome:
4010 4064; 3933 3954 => 1.95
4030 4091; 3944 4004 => 1.45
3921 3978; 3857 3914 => 0.88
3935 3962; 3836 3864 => 1.27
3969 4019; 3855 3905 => 1.66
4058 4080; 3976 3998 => 1.18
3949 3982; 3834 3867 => 1.26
